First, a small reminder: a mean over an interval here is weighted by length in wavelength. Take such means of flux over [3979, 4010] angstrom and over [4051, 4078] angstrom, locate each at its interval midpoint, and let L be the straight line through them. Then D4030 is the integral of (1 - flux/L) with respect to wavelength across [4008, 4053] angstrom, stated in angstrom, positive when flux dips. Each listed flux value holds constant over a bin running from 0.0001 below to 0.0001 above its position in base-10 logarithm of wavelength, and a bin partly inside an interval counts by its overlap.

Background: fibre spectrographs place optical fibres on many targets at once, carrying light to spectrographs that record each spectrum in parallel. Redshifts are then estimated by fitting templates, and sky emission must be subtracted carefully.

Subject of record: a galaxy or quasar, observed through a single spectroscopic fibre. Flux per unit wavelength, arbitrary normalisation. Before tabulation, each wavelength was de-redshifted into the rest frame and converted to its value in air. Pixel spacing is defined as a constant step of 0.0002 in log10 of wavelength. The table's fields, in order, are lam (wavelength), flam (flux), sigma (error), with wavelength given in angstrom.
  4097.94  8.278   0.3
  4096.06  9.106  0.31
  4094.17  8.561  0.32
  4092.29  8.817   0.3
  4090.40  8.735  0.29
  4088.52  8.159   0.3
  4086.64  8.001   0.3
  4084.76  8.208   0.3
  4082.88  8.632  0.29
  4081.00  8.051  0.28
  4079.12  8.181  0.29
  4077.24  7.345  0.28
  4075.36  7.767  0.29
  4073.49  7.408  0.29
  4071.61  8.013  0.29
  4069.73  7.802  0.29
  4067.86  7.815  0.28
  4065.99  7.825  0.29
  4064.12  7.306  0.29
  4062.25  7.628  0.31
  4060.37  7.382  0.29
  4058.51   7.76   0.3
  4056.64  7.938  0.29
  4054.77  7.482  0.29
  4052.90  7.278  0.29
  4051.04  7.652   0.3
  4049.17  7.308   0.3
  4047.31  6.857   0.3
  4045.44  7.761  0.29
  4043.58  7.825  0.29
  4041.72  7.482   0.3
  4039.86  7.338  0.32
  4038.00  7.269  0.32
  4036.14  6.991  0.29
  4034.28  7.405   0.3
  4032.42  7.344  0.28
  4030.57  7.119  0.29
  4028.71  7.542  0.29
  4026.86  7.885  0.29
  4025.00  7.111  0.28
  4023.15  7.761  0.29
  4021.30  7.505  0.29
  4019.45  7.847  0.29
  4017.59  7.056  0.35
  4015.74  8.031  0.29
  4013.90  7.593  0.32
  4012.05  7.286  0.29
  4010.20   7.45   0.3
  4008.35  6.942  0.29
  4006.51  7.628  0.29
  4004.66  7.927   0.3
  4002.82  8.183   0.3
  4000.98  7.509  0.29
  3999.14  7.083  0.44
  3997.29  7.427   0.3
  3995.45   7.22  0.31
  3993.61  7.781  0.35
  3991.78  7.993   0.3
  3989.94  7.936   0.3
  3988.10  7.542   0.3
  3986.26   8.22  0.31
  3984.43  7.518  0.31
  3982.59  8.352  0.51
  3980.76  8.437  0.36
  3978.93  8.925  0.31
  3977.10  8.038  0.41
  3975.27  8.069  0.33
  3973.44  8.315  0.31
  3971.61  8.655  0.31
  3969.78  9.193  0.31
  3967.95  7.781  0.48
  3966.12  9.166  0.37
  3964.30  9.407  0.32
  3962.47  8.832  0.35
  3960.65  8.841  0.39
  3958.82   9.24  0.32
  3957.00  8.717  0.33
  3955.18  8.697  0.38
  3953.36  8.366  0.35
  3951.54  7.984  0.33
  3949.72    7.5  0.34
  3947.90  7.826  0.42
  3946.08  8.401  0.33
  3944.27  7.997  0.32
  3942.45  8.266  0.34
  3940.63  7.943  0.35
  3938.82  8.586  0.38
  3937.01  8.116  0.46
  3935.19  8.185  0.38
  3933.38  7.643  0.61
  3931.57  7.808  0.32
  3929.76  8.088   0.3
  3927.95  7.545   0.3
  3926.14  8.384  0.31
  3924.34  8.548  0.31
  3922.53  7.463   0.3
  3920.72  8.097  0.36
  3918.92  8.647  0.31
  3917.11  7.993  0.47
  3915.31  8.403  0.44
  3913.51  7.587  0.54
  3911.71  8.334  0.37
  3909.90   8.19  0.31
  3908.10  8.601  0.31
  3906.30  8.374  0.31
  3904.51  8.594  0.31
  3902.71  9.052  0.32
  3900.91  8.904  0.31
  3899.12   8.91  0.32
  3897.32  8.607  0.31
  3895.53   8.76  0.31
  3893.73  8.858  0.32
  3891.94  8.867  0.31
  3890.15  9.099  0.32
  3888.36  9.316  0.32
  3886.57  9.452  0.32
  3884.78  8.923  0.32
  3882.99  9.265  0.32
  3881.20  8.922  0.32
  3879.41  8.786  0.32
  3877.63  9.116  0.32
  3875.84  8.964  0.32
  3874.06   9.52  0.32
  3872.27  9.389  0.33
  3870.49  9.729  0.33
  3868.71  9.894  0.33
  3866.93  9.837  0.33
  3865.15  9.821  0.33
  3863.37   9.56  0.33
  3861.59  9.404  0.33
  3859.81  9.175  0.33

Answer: 1.5 angstrom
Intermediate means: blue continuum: 7.76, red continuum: 7.63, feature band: 7.43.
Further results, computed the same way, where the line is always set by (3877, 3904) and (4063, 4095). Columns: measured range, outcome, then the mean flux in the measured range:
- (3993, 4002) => 1.1 angstrom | 7.4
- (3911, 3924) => 1.1 angstrom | 8.09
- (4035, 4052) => 1.7 angstrom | 7.39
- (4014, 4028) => 1.2 angstrom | 7.6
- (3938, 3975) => 0.7 angstrom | 8.48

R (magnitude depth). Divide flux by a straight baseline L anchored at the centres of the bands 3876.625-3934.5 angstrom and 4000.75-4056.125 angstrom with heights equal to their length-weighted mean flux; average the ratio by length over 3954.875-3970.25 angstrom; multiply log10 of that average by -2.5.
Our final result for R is -0.11 mag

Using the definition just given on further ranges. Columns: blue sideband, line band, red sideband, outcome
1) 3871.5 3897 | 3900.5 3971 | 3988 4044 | 0.01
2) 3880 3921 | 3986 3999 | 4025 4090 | 0.06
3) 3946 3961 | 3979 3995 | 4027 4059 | 0.00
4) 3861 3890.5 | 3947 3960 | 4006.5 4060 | 0.01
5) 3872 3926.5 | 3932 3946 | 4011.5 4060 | 0.03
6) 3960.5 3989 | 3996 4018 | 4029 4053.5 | 0.06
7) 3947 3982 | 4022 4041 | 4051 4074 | 0.08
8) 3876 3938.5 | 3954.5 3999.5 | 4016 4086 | -0.03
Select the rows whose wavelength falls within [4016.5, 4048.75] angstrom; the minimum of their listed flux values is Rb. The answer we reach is 6.857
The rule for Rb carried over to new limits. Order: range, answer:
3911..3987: 7.463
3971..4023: 6.942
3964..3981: 7.781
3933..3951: 7.5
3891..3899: 8.607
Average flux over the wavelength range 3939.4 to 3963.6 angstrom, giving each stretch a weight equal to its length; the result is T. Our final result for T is 8.37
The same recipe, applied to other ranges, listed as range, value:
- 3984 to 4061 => 7.53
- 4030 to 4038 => 7.23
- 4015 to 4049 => 7.44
